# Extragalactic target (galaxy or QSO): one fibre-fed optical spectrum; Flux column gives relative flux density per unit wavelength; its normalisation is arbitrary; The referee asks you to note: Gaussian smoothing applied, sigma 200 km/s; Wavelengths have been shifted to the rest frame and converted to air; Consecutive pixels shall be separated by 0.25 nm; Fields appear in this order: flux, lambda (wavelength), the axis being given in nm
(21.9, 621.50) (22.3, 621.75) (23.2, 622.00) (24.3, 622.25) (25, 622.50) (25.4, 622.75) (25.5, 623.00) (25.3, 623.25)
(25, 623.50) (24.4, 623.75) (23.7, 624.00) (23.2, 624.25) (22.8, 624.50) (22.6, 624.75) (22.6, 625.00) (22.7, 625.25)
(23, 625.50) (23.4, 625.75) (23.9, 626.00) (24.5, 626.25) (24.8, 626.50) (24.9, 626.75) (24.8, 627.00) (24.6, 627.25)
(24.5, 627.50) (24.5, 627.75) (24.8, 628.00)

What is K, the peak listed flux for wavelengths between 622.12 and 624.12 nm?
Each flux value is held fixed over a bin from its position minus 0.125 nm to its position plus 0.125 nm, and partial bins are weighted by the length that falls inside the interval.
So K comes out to 25.5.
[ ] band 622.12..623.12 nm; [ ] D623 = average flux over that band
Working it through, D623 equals 25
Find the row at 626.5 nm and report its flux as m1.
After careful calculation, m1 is 24.8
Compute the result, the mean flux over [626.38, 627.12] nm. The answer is 24.8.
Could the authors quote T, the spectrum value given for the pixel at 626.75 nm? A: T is 24.9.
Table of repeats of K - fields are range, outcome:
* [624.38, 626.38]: 24.5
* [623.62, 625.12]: 24.4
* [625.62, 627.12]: 24.9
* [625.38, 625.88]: 23.4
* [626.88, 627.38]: 24.8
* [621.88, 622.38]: 24.3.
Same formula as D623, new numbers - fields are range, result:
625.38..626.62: 23.9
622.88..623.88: 25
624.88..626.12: 23.1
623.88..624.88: 23.1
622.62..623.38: 25.4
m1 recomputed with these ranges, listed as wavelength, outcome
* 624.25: 23.2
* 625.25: 22.7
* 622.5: 25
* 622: 23.2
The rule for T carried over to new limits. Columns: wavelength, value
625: 22.6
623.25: 25.3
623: 25.5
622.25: 24.3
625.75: 23.4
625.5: 23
